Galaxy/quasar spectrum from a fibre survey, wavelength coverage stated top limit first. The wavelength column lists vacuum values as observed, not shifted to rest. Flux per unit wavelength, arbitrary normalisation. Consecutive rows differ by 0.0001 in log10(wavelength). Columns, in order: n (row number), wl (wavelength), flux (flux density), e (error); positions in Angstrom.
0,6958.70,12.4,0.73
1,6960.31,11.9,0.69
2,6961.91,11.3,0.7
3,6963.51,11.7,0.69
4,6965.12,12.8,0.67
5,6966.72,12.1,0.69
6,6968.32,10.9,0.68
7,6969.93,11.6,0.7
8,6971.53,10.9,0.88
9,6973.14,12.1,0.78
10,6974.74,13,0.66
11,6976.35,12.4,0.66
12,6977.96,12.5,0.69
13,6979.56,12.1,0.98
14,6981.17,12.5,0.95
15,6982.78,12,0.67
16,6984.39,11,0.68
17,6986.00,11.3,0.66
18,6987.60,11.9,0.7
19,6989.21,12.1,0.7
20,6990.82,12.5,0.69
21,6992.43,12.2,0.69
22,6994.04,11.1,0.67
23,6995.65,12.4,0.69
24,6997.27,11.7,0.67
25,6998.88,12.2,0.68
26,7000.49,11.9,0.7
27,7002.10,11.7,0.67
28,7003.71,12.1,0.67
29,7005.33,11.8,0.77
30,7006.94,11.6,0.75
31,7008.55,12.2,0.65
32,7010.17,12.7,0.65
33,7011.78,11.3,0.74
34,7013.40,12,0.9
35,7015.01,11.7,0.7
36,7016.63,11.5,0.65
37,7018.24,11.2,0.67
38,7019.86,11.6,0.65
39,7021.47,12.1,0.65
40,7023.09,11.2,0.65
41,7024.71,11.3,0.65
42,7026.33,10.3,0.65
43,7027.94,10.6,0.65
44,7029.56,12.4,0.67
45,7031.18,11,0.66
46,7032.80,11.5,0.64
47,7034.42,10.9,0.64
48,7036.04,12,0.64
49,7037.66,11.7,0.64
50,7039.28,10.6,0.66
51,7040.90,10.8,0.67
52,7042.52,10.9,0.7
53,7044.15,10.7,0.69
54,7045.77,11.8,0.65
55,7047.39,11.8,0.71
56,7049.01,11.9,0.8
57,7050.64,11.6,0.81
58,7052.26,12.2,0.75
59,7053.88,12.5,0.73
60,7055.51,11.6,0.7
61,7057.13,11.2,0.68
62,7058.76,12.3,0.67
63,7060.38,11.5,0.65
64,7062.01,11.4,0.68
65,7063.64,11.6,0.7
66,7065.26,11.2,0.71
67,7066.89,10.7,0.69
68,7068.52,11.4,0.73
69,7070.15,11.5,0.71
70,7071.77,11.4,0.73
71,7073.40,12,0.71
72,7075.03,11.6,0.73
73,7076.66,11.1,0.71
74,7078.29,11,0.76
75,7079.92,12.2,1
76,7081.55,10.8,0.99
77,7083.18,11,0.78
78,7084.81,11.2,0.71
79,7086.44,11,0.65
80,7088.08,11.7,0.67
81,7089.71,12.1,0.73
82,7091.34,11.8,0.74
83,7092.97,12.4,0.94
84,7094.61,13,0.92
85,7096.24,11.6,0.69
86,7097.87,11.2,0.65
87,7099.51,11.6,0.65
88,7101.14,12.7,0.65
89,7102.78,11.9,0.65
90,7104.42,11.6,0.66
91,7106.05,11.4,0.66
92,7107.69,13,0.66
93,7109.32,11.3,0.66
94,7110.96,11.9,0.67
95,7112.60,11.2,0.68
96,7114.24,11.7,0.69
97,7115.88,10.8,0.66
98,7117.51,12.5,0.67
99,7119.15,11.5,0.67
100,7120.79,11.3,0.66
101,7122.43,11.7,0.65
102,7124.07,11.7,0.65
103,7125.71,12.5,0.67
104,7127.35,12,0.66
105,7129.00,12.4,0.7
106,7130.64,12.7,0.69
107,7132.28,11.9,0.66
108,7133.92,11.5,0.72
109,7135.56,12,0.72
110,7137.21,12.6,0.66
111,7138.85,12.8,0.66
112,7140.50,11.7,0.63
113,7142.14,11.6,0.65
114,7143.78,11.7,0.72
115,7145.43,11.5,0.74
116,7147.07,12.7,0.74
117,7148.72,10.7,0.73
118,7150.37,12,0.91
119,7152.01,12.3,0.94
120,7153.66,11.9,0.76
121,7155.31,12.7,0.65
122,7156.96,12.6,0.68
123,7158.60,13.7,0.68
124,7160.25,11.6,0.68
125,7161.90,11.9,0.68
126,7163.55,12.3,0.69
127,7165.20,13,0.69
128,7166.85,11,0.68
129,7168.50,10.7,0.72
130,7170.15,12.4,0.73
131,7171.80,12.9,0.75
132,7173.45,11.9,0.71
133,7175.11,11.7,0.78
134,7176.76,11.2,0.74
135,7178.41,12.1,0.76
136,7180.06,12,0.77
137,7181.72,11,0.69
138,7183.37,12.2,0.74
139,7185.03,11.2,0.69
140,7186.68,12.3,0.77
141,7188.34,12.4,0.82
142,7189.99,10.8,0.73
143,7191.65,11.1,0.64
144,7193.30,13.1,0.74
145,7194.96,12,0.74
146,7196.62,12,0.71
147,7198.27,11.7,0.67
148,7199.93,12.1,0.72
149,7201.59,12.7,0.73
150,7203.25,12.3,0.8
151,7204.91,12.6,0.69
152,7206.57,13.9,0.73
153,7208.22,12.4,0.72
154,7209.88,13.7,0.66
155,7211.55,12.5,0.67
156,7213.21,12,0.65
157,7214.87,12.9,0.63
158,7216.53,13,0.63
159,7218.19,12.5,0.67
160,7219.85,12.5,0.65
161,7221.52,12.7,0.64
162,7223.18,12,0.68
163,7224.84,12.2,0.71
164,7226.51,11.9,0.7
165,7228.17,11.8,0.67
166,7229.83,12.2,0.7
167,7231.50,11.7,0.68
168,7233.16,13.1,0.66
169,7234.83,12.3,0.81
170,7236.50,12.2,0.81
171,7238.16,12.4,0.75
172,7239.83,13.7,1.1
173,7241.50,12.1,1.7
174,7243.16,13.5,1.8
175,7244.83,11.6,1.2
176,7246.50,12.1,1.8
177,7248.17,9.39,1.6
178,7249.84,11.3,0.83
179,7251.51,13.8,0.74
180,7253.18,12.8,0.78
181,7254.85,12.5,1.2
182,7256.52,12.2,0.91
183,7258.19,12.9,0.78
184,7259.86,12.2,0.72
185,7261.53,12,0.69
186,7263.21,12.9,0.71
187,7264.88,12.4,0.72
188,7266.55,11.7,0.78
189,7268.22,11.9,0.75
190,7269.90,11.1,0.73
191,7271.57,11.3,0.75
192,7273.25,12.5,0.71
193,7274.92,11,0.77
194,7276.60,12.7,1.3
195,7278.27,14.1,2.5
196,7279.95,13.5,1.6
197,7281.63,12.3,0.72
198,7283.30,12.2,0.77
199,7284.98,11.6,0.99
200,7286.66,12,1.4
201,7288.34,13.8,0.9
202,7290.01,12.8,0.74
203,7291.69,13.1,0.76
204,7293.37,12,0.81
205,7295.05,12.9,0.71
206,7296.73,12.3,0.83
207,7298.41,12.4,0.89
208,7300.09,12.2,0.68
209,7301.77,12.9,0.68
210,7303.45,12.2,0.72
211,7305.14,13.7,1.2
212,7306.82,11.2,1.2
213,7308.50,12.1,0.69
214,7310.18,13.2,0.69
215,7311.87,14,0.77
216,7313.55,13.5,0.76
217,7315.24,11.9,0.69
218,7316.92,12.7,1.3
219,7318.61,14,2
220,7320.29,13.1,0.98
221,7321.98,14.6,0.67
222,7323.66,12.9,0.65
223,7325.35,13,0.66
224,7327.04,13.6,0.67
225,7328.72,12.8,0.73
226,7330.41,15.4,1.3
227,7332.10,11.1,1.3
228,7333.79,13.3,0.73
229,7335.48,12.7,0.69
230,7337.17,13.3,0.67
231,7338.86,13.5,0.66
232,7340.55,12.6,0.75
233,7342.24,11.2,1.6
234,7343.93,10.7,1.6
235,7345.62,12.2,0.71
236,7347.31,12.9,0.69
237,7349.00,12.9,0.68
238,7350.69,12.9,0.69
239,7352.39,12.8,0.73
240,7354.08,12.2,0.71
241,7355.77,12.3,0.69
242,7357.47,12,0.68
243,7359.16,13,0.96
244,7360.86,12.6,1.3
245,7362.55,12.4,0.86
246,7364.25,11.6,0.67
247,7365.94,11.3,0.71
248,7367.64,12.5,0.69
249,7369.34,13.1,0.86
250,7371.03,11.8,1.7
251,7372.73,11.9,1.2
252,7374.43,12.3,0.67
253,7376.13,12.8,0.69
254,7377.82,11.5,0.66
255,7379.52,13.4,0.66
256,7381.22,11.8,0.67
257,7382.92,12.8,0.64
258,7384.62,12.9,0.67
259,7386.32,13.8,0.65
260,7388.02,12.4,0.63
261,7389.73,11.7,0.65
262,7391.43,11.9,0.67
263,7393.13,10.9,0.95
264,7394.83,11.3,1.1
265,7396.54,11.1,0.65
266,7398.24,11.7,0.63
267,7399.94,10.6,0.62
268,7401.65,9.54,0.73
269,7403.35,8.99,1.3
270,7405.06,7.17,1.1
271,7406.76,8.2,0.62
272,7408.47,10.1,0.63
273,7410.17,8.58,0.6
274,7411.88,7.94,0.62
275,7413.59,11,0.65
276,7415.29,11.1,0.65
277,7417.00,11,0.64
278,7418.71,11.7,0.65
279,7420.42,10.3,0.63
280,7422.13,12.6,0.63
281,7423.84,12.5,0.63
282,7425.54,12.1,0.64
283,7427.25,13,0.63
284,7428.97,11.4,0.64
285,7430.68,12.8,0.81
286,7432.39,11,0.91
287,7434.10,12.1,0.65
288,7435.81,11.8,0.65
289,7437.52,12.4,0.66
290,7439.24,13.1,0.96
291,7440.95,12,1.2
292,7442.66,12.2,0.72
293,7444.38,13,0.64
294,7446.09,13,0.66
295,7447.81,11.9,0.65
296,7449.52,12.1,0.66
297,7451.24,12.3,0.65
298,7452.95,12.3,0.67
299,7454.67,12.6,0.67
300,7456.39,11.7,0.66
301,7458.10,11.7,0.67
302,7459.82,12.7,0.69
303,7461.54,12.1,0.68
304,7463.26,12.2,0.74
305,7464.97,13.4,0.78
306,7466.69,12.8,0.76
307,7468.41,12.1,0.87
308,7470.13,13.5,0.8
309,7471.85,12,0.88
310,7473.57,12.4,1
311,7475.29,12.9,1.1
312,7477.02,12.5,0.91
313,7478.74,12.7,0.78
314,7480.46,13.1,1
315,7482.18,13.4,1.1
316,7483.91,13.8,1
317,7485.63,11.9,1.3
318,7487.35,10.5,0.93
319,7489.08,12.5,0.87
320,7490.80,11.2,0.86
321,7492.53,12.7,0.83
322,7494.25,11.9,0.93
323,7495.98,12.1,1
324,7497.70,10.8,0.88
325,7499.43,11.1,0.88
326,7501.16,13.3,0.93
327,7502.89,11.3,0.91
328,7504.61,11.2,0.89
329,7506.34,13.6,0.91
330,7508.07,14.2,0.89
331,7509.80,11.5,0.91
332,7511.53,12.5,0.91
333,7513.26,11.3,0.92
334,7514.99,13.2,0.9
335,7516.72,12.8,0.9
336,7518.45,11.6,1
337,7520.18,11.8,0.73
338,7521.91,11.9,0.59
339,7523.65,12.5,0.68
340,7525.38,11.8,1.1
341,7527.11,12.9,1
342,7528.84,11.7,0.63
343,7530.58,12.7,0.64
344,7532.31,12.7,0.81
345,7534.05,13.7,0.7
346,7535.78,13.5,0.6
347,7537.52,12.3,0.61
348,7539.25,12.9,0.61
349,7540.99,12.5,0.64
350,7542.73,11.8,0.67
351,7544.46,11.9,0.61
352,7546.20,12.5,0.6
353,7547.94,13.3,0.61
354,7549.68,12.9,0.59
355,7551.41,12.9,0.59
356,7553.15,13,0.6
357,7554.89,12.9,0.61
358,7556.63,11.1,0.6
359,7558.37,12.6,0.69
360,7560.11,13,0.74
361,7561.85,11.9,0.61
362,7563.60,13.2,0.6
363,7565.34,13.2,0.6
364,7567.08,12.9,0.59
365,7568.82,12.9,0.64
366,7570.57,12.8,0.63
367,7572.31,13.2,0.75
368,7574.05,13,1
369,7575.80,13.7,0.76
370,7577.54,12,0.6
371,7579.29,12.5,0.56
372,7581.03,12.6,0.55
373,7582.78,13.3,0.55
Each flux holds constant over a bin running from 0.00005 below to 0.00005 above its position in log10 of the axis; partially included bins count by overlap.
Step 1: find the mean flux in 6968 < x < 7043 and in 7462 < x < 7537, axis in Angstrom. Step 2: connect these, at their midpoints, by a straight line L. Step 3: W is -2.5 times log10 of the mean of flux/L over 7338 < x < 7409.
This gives 0.04 mag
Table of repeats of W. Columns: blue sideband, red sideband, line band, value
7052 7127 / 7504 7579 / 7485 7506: 0.07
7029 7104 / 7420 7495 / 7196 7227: -0.06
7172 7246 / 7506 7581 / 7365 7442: 0.09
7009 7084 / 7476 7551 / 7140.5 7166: -0.04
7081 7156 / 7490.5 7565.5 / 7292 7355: -0.06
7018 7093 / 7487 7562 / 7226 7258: -0.04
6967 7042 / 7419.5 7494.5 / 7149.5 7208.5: -0.01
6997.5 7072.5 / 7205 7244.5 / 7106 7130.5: 0.02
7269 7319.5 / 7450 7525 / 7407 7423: 0.19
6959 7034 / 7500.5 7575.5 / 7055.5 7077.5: 0.04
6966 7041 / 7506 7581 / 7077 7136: 0.01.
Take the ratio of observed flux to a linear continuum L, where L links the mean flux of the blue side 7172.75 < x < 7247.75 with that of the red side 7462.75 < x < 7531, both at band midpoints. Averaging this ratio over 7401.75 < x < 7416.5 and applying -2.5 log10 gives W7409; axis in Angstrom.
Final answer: 0.32 mag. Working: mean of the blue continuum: 12.2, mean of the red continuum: 12.3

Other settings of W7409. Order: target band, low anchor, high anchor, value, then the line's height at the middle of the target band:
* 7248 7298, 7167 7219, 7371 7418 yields -0.056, 11.7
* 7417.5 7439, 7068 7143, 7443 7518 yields 0.026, 12.3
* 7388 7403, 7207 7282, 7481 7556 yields 0.118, 12.4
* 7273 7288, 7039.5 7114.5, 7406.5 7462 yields -0.075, 11.6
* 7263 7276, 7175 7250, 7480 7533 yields 0.034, 12.2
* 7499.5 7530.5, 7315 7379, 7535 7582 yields 0.036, 12.7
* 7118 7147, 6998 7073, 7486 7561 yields -0.025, 11.7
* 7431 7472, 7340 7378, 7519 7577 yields 0.009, 12.4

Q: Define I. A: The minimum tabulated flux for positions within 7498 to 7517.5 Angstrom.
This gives 11.1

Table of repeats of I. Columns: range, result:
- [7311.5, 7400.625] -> 10.6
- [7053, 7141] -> 10.7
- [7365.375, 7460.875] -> 7.17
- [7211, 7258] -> 9.39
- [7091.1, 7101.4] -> 11.2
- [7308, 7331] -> 11.9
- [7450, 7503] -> 10.5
